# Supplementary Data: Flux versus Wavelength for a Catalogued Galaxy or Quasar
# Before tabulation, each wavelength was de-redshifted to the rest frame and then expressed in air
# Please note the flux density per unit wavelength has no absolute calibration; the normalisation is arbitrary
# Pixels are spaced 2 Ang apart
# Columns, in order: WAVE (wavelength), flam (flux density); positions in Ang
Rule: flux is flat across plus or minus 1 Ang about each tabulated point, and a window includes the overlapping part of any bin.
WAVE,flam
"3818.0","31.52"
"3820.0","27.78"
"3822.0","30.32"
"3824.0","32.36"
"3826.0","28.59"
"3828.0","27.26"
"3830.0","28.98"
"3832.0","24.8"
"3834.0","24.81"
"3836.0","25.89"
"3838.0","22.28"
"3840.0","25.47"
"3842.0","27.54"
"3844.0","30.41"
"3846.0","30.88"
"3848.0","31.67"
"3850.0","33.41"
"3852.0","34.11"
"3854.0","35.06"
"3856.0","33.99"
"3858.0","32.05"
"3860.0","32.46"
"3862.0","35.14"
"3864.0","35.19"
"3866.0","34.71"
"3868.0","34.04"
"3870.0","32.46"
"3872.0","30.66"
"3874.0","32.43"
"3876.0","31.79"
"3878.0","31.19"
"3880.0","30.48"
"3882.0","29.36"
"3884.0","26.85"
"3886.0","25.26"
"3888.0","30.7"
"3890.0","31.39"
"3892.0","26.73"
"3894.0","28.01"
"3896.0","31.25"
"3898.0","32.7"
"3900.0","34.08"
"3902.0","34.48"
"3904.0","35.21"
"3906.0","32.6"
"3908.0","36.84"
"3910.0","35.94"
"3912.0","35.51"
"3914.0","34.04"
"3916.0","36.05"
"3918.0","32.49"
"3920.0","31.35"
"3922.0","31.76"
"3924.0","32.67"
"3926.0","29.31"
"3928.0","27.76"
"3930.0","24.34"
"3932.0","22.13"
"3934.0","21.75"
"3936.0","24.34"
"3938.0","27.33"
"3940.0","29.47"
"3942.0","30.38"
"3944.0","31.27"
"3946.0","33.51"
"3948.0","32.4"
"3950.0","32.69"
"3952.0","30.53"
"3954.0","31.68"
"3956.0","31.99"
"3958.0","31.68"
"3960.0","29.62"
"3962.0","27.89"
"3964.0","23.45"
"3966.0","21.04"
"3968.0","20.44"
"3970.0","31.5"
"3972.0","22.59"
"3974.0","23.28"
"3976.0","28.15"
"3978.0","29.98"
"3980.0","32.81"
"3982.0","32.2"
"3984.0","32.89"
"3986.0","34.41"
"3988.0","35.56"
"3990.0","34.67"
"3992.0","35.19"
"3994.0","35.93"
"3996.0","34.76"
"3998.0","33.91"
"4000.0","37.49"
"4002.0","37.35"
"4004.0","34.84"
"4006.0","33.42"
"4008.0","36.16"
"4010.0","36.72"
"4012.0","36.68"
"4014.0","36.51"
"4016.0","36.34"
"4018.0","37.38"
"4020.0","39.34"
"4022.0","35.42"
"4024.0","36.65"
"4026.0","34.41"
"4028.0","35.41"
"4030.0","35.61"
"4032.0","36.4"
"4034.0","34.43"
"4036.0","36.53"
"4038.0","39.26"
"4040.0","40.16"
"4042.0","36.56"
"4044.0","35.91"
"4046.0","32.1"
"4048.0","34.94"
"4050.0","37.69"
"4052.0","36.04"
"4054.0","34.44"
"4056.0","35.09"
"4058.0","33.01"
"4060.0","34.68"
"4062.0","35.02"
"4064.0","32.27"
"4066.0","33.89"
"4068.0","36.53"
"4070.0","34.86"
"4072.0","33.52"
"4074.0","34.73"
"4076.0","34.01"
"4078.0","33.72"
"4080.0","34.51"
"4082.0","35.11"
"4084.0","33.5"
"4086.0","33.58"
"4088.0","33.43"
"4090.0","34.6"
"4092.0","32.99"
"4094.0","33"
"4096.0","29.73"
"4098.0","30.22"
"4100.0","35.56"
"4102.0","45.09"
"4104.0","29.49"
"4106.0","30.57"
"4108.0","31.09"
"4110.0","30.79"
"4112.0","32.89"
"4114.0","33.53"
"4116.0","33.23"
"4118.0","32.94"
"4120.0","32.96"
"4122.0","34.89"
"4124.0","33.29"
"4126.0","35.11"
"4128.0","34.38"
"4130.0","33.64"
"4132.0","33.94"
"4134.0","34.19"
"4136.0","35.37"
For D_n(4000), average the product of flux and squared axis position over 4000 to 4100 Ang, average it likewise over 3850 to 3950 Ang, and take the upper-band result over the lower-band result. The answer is 1.21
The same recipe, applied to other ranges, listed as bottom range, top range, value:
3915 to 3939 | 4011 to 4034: 1.34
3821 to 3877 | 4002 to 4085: 1.28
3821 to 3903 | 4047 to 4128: 1.24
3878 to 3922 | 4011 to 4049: 1.21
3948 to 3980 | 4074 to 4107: 1.28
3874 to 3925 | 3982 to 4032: 1.18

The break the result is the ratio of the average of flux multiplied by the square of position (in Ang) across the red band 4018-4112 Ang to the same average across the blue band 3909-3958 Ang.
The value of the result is 1.22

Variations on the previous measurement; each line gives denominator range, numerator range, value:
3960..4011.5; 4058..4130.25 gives 1.13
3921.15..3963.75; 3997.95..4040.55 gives 1.30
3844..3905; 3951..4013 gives 1.05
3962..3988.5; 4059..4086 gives 1.28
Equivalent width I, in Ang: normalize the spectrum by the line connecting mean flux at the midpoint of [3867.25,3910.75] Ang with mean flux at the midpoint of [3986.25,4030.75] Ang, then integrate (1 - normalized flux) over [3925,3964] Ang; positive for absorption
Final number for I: 5.5 Ang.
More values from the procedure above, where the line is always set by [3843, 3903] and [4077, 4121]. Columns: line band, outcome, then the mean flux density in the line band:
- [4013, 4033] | -2.2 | 36.3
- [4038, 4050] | -1.3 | 36.4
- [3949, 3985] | 4.2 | 28.6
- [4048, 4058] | -0.7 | 35.4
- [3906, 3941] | 2.0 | 30.3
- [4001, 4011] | -0.9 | 35.7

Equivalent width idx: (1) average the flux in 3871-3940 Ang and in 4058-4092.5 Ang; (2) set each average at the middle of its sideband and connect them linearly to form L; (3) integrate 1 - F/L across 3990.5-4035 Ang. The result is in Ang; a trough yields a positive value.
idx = -4.19 Ang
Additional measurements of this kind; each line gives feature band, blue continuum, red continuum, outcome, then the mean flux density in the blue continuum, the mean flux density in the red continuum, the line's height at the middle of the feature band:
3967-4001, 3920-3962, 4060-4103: -0.7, 29.3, 34.3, 30.9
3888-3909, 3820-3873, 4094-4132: -0.8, 30.5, 33.3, 31.1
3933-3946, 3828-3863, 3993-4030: 2.1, 29.9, 36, 33.4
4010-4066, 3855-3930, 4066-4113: -4.4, 32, 33.6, 33.2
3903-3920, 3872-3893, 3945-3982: -3.1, 29.7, 28.7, 29.3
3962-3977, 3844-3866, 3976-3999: 4.0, 33.3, 33.6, 33.6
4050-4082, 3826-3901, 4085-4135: -1.6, 30.4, 33.4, 32.9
